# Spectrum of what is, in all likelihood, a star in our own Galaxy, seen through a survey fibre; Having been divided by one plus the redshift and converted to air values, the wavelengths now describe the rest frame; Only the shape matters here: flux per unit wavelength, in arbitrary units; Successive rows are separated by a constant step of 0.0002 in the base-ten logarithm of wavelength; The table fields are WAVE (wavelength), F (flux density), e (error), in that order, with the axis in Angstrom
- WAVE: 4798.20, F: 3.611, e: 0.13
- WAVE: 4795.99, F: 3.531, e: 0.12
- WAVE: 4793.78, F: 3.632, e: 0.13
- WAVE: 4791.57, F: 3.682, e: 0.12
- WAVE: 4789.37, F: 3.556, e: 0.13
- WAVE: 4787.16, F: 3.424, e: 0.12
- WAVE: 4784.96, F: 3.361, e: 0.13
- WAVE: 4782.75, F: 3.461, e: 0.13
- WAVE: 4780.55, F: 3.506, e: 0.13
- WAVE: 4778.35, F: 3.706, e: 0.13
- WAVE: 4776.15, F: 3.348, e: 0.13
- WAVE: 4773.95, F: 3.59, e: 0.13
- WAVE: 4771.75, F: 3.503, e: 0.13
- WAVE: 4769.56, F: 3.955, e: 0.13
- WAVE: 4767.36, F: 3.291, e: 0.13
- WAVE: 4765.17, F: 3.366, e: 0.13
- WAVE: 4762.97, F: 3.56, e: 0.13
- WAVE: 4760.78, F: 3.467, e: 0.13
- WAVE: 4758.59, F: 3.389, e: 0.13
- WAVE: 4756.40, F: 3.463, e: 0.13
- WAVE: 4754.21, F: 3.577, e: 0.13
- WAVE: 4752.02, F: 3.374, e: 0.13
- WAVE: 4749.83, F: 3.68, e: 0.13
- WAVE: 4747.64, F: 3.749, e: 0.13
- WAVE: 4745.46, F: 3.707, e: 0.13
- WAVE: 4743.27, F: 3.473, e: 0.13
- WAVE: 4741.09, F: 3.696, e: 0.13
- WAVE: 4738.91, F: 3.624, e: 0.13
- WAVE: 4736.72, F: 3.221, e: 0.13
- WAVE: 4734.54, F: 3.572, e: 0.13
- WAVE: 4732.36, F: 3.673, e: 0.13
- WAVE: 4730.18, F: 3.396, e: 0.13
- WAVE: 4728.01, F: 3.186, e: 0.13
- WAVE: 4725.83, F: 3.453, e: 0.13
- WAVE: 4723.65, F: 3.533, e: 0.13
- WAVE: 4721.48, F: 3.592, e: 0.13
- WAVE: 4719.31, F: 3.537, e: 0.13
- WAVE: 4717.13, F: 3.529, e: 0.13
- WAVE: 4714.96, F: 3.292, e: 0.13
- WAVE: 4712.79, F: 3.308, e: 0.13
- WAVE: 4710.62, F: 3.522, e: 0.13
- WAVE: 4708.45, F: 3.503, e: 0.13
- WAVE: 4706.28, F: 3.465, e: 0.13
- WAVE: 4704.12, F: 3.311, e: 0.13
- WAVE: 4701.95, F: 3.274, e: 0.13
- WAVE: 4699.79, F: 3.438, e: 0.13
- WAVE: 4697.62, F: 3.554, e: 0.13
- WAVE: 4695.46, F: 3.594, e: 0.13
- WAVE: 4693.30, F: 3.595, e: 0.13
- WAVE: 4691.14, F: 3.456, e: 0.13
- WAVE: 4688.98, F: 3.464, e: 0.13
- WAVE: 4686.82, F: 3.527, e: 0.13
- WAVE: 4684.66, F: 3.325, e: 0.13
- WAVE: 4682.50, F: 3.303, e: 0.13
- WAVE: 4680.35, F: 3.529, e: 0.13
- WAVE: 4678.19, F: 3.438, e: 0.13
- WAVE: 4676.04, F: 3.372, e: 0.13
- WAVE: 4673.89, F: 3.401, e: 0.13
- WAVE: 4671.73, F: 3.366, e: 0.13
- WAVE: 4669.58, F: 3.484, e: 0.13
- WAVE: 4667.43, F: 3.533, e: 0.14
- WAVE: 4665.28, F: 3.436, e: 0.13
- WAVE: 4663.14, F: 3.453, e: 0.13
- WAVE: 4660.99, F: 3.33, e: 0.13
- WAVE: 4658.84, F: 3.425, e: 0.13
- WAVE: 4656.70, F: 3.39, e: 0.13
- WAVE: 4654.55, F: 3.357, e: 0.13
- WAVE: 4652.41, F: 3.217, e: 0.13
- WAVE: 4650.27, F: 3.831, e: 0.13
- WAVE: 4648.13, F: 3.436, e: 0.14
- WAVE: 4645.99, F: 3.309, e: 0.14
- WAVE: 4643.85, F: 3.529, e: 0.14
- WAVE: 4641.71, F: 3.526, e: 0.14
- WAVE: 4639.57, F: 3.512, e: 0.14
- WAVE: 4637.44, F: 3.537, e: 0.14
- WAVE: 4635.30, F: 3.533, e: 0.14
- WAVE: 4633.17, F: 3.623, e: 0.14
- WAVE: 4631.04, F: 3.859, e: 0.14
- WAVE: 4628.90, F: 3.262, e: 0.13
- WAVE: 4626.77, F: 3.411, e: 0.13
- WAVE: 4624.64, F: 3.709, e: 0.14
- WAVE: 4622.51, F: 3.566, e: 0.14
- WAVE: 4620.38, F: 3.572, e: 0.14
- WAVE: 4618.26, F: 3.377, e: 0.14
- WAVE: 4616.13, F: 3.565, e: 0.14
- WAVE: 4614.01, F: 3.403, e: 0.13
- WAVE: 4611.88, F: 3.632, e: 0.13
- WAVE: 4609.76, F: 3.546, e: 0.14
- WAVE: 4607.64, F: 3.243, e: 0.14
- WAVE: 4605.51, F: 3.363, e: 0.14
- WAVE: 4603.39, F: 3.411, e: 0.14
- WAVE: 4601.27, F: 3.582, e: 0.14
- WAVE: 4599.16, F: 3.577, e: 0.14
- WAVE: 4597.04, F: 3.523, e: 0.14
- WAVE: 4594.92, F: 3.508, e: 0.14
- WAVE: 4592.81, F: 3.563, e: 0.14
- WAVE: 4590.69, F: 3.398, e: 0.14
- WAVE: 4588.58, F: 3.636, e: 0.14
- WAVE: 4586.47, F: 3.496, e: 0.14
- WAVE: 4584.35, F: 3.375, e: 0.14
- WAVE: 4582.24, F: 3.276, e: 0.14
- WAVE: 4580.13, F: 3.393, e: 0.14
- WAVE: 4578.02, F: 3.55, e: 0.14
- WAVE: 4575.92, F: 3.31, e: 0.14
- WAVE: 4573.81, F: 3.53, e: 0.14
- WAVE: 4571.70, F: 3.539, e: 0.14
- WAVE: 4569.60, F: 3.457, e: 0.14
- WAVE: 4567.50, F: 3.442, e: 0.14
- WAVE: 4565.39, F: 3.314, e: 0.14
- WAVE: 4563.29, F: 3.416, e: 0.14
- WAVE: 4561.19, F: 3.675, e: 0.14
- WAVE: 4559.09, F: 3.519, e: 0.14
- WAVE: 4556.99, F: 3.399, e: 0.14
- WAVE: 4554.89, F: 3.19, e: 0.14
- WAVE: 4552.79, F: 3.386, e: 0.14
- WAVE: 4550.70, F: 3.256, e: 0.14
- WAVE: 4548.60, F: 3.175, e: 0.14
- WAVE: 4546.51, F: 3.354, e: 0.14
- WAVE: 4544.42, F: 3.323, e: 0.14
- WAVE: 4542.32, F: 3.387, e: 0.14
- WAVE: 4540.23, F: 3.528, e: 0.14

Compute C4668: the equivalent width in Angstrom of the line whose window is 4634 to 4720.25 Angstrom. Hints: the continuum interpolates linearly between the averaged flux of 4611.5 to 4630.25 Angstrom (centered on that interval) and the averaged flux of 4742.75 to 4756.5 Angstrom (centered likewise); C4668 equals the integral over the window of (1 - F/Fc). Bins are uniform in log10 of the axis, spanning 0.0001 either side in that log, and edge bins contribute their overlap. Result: 2.1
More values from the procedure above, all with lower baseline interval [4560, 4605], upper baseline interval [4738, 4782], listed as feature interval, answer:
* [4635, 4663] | 0.4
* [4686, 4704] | 0.2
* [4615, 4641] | -0.4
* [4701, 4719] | 0.6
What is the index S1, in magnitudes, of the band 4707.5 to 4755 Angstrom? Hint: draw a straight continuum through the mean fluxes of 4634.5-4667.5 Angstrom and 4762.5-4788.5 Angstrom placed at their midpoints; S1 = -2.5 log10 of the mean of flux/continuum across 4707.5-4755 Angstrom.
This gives -0.01 mag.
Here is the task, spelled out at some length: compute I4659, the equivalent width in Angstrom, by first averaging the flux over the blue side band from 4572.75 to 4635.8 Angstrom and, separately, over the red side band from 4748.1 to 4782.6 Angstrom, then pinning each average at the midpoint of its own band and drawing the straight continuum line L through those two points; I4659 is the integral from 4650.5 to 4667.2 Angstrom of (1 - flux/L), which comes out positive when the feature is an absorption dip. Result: 0.5 Angstrom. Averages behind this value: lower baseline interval 3.49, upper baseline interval 3.52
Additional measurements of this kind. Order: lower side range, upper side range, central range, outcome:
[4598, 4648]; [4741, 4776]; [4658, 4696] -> 0.8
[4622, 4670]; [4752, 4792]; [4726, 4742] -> 0.1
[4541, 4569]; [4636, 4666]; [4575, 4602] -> -0.6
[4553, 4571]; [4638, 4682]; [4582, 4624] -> -0.7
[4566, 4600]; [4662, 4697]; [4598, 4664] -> -0.4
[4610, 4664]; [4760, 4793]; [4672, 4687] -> 0.4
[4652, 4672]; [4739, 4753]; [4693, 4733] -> 0.9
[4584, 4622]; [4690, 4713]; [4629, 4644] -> -0.4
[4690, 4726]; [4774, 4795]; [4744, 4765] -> -0.2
